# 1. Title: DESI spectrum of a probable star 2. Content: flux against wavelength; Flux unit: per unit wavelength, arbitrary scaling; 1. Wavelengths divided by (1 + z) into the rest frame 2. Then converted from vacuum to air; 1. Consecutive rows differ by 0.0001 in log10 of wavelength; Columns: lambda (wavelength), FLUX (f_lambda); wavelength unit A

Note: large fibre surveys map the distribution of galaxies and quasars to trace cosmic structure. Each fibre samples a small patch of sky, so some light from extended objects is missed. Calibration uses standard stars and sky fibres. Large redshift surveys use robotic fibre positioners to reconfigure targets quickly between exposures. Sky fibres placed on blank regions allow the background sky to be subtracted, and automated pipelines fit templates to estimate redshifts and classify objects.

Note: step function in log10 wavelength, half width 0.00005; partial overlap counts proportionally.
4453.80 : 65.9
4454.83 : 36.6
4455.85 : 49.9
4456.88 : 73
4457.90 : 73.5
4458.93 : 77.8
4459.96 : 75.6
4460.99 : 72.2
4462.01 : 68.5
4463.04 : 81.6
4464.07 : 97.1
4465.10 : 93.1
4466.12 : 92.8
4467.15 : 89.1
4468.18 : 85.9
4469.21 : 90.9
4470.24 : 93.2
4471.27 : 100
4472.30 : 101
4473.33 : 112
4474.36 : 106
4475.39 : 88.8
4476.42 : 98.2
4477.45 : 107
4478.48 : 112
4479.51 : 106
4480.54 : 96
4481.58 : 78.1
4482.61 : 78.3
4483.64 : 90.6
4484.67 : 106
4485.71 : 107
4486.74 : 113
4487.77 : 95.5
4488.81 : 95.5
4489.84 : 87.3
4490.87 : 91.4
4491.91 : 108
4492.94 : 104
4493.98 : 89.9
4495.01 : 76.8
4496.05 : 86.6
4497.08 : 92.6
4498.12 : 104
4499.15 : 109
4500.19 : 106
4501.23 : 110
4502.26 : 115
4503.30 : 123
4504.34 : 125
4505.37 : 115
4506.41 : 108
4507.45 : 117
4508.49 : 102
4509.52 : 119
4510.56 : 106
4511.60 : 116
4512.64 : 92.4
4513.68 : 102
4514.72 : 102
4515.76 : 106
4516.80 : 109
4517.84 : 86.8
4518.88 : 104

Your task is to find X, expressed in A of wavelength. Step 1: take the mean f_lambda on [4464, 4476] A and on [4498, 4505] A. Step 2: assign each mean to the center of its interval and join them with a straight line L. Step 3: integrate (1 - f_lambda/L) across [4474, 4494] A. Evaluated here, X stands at 1.1 A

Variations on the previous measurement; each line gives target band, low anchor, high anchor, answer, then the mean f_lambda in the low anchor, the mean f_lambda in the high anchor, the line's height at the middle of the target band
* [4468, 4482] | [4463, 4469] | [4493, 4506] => -0.6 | 90.6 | 104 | 94.3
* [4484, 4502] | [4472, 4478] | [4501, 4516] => 1.3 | 102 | 111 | 107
